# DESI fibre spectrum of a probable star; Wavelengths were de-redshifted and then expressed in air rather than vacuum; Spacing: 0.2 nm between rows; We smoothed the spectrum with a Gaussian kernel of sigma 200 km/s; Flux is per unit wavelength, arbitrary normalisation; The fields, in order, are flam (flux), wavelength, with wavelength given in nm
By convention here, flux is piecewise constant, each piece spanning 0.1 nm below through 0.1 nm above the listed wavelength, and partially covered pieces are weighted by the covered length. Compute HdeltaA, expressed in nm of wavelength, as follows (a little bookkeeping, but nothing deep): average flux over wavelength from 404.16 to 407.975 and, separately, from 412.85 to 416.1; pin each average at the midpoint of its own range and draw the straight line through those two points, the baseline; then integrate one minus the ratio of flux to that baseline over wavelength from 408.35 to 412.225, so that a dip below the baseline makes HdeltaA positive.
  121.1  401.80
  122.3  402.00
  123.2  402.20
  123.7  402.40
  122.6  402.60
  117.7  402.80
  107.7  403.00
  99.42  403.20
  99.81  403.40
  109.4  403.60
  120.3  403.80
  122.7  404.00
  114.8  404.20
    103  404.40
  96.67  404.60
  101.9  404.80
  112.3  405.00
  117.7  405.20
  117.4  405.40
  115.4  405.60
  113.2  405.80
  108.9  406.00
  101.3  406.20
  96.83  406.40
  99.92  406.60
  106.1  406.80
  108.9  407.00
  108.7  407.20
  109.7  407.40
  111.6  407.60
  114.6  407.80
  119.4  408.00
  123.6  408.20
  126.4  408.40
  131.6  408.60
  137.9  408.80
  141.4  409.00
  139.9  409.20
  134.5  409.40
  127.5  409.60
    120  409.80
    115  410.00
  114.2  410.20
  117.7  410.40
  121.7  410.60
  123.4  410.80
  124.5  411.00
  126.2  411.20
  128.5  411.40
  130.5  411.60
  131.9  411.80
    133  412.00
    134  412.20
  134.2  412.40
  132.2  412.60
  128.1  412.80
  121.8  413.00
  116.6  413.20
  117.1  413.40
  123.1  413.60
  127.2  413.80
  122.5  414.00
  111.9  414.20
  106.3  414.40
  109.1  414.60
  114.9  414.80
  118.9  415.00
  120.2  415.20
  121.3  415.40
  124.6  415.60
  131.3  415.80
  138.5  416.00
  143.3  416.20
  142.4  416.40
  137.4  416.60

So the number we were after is -0.46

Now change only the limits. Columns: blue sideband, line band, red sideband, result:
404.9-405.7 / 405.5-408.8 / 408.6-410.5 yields 0.219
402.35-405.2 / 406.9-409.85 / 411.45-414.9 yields -0.170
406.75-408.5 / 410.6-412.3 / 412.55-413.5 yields -0.116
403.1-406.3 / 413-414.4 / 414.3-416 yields -0.009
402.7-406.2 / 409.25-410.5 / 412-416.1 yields -0.052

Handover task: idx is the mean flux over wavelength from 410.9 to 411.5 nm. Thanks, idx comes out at 126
